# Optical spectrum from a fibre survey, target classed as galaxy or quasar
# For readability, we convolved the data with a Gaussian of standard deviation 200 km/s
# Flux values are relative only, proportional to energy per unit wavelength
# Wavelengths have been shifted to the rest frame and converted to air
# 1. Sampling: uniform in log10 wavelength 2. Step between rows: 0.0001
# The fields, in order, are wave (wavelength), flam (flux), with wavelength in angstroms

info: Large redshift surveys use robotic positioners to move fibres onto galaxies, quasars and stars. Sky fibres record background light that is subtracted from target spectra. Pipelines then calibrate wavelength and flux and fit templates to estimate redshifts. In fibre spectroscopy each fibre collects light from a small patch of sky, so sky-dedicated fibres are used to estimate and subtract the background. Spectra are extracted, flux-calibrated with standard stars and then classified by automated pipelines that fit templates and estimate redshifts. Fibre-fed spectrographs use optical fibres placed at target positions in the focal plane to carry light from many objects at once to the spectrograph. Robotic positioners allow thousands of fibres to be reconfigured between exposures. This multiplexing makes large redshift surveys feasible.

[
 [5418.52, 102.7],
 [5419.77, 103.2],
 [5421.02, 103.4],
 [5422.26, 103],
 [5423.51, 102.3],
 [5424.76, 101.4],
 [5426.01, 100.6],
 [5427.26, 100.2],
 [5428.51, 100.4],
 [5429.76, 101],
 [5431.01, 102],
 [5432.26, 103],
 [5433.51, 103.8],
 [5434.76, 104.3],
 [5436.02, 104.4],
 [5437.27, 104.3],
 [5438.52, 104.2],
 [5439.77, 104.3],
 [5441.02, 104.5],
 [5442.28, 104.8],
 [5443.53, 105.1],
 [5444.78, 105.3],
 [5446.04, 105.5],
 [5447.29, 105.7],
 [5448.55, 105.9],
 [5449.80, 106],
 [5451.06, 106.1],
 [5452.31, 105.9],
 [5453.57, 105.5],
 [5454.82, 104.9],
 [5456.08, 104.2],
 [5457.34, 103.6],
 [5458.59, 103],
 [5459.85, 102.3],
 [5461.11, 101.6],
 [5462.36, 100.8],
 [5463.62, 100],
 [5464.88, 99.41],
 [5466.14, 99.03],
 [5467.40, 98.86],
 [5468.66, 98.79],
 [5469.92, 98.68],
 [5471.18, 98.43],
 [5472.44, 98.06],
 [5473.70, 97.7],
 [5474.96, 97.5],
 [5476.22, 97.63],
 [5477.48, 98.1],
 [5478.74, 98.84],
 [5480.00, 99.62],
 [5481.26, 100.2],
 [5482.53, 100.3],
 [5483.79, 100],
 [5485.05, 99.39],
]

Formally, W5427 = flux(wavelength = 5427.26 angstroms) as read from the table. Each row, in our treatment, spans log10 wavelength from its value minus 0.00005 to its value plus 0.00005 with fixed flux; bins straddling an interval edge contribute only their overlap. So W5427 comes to 100.2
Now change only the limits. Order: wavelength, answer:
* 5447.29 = 105.7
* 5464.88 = 99.41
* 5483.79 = 100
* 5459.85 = 102.3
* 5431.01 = 102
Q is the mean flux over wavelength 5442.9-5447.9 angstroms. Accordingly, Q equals 106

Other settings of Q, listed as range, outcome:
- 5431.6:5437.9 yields 104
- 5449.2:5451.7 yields 106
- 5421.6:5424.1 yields 103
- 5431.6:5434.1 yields 103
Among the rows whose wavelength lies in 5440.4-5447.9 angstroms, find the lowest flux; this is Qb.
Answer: 104.5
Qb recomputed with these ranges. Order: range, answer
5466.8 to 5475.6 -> 97.5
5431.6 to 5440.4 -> 103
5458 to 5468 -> 98.86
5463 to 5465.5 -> 99.41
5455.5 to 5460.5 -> 102.3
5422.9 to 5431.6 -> 100.2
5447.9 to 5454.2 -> 105.5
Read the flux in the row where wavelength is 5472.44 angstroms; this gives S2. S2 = 98.06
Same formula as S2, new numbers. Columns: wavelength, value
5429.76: 101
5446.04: 105.5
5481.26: 100.2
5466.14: 99.03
